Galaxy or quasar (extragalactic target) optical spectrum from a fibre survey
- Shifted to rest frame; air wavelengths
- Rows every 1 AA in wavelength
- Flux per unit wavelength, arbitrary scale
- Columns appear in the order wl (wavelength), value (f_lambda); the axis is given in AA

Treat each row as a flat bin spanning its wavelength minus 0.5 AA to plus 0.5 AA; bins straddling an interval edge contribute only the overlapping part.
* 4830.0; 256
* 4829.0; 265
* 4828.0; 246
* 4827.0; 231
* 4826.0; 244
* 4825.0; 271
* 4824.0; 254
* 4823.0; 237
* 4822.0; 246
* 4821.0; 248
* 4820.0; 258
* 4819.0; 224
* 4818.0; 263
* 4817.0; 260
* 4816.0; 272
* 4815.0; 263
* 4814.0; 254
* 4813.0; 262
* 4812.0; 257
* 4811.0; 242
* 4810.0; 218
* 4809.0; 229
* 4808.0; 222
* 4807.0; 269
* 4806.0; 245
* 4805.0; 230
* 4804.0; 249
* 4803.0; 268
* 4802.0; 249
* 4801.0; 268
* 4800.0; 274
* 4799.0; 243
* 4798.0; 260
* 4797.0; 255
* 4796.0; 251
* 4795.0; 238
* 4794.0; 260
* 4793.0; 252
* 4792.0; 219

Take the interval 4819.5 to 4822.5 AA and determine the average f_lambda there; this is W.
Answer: 251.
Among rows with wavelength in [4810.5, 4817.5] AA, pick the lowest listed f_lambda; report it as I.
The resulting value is 242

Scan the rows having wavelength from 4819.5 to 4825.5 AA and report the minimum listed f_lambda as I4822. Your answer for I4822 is 237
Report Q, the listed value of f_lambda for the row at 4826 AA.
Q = 244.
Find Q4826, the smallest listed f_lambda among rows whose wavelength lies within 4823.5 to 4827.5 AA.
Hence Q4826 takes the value 231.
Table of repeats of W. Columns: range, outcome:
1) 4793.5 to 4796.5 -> 250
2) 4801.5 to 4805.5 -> 249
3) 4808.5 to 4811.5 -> 230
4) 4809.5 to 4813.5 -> 245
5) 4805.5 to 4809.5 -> 241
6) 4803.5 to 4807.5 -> 248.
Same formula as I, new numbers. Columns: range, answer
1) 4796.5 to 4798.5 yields 255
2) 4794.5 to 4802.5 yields 238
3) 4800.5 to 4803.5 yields 249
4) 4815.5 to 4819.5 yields 224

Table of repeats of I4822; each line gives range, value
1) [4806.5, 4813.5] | 218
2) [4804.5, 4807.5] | 230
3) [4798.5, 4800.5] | 243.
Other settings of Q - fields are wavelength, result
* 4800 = 274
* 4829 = 265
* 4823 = 237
